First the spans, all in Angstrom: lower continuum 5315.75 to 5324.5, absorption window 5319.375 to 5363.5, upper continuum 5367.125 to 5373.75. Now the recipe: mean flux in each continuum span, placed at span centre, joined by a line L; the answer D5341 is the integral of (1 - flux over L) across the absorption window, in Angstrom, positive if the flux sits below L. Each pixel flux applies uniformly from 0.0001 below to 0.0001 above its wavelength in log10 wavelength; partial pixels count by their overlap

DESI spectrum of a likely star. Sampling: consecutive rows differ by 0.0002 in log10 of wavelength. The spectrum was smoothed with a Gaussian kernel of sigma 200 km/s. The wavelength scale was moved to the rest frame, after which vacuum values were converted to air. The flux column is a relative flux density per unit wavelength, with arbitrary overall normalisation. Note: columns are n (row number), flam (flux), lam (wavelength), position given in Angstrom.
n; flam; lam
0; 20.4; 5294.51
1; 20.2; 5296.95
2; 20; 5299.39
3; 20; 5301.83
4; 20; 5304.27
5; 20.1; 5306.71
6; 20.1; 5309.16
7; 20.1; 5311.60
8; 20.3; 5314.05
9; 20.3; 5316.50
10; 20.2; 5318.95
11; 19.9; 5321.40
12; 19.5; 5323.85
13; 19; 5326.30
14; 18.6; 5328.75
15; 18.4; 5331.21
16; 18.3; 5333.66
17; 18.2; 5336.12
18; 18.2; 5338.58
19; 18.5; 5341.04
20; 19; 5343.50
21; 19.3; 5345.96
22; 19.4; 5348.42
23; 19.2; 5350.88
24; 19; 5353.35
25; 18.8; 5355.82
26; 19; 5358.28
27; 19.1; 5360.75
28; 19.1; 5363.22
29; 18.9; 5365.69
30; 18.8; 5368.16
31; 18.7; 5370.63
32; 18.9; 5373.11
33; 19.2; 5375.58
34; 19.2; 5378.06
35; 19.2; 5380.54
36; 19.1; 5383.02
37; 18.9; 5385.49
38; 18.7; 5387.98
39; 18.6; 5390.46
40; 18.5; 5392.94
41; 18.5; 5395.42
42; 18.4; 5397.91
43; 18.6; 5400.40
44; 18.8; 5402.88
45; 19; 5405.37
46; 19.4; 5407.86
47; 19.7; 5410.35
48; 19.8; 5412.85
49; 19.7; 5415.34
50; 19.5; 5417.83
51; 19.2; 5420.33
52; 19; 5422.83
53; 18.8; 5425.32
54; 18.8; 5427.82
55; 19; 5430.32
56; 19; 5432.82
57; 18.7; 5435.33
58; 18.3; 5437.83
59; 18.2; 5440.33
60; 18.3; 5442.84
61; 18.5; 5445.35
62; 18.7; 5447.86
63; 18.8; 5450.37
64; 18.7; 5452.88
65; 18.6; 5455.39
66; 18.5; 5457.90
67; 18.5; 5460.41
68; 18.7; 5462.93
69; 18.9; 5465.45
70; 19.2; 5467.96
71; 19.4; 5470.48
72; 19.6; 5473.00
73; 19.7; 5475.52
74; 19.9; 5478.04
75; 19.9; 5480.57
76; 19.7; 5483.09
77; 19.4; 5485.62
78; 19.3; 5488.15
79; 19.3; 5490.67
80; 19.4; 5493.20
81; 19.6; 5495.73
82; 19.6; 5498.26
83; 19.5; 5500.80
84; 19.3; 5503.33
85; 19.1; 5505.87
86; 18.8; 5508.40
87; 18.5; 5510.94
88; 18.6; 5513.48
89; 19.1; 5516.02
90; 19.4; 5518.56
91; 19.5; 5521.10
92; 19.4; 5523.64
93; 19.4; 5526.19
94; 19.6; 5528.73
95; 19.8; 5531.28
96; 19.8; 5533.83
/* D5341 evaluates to 1.2 Angstrom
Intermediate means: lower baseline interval 20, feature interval 18.9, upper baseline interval 18.8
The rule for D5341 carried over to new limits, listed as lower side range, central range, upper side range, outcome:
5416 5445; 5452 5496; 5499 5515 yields -0.77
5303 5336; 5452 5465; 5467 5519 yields 0.52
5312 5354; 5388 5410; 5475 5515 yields 0.53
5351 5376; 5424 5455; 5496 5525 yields 0.68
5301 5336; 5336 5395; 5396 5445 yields 1.17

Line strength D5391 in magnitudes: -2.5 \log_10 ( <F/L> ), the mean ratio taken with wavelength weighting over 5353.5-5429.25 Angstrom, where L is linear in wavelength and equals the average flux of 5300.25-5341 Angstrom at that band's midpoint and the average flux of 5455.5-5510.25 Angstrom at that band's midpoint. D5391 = 0.02 mag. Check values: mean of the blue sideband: 19.4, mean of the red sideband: 19.3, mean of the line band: 19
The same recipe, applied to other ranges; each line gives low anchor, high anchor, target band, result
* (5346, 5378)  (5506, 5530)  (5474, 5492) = -0.03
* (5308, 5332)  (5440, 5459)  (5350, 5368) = 0.02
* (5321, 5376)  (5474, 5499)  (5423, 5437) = 0.03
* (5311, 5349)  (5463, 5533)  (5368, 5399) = 0.02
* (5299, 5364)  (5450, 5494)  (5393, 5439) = 0.01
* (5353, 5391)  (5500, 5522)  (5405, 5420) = -0.03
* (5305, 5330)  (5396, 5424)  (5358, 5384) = 0.02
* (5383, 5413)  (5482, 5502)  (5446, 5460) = 0.03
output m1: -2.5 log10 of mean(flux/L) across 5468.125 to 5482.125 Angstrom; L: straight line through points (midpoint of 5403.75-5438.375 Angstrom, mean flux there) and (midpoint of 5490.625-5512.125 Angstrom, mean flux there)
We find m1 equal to -0.026 mag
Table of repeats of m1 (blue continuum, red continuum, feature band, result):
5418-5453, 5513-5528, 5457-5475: -0.005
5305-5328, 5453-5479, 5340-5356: 0.039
